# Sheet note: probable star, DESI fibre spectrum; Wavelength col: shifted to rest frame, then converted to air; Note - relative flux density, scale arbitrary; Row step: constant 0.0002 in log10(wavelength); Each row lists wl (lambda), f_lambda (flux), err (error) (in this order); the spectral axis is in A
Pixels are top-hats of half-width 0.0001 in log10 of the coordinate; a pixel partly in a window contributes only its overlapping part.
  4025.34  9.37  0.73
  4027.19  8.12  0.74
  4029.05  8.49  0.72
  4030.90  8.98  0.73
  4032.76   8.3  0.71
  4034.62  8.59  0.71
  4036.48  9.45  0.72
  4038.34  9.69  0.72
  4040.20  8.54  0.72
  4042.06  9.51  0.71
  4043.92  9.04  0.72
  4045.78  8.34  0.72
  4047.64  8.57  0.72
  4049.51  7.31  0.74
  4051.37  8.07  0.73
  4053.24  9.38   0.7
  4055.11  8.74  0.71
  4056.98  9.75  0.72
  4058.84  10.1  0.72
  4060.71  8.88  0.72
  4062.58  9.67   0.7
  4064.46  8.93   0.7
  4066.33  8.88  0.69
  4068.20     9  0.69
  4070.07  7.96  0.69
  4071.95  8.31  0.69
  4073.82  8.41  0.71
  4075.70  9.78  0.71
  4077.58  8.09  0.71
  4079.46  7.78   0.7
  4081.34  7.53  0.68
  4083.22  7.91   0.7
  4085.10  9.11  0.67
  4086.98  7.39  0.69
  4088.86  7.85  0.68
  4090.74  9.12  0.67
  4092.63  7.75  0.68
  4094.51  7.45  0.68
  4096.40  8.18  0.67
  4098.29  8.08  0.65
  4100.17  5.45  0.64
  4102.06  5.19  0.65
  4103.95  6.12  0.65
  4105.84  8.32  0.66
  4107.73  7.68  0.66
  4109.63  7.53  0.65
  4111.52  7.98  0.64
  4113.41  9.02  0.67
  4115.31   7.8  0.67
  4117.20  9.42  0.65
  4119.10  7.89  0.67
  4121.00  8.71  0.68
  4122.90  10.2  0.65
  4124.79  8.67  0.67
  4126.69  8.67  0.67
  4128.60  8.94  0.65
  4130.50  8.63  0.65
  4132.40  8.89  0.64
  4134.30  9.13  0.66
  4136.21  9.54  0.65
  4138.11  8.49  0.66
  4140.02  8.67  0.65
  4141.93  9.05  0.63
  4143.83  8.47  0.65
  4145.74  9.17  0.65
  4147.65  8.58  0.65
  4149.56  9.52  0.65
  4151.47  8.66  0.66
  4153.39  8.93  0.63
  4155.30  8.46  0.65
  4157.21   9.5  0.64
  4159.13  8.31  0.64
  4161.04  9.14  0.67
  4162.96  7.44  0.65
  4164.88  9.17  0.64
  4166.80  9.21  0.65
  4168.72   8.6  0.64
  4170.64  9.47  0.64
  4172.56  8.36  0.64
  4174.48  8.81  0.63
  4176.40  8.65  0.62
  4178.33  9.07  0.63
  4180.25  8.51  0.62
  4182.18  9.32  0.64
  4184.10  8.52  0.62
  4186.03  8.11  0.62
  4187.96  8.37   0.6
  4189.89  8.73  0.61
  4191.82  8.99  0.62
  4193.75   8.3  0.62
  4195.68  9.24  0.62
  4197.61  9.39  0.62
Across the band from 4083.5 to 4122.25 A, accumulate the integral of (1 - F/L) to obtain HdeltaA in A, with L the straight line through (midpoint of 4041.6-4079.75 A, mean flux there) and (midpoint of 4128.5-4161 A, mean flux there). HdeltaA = 4.46 A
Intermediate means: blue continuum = 8.79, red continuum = 8.89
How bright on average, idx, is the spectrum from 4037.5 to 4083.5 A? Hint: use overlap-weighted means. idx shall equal 8.74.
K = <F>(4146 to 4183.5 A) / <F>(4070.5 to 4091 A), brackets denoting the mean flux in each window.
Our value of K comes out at 1.07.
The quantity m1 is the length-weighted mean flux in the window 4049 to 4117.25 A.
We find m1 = 8.2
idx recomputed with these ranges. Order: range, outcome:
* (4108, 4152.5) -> 8.75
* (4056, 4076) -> 9.04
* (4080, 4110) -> 7.54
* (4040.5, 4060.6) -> 8.87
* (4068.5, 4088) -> 8.25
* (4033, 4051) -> 8.74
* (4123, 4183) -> 8.86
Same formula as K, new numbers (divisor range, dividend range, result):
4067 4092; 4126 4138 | 1.07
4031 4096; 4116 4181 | 1.03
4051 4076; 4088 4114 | 0.84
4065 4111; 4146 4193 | 1.11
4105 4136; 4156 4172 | 1.03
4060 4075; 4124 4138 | 1.02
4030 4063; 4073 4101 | 0.90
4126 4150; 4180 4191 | 0.97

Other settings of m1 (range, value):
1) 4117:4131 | 8.87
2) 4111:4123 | 8.64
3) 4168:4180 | 8.82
